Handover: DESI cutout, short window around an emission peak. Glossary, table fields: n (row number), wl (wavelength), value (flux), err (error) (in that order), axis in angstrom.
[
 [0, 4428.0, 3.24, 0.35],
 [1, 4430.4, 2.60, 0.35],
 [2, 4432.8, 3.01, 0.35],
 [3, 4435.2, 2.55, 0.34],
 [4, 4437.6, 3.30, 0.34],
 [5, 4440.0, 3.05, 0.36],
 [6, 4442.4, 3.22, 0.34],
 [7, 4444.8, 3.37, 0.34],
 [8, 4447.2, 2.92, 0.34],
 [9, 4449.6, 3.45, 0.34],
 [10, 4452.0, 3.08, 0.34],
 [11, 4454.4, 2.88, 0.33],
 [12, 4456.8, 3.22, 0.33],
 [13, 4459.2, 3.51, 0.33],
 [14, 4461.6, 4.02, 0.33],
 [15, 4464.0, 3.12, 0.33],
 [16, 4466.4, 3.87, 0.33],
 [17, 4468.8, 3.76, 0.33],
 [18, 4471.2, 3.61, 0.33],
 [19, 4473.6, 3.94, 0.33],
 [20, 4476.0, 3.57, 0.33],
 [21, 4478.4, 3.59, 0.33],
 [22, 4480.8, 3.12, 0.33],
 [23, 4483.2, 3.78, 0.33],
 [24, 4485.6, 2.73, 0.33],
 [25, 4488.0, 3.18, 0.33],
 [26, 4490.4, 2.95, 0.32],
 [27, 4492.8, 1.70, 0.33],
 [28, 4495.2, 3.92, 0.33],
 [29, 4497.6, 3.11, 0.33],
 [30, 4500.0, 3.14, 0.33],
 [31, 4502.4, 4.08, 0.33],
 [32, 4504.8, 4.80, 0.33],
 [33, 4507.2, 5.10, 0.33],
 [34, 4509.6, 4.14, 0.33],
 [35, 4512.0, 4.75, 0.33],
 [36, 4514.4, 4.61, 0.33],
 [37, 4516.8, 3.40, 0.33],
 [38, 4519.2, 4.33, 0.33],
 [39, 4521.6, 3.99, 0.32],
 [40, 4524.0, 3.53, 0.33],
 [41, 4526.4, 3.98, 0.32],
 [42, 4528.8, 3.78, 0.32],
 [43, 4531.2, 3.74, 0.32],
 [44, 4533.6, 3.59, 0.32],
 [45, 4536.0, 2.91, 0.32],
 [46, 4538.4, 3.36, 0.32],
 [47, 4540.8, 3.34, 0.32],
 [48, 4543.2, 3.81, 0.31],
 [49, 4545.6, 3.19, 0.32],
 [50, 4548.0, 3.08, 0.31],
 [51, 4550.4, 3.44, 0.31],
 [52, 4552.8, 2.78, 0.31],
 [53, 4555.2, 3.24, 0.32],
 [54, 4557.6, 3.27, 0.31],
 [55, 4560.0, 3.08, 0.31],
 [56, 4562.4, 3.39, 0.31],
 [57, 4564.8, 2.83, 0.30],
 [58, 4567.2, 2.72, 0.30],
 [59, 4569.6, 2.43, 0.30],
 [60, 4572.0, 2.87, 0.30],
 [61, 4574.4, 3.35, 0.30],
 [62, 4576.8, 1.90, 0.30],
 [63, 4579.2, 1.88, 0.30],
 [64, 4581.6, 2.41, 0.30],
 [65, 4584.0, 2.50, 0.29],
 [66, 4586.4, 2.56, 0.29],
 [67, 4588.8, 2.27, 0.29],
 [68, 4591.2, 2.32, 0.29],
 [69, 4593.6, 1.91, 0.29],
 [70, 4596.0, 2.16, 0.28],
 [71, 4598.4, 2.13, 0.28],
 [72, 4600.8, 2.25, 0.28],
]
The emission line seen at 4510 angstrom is C IV 1549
